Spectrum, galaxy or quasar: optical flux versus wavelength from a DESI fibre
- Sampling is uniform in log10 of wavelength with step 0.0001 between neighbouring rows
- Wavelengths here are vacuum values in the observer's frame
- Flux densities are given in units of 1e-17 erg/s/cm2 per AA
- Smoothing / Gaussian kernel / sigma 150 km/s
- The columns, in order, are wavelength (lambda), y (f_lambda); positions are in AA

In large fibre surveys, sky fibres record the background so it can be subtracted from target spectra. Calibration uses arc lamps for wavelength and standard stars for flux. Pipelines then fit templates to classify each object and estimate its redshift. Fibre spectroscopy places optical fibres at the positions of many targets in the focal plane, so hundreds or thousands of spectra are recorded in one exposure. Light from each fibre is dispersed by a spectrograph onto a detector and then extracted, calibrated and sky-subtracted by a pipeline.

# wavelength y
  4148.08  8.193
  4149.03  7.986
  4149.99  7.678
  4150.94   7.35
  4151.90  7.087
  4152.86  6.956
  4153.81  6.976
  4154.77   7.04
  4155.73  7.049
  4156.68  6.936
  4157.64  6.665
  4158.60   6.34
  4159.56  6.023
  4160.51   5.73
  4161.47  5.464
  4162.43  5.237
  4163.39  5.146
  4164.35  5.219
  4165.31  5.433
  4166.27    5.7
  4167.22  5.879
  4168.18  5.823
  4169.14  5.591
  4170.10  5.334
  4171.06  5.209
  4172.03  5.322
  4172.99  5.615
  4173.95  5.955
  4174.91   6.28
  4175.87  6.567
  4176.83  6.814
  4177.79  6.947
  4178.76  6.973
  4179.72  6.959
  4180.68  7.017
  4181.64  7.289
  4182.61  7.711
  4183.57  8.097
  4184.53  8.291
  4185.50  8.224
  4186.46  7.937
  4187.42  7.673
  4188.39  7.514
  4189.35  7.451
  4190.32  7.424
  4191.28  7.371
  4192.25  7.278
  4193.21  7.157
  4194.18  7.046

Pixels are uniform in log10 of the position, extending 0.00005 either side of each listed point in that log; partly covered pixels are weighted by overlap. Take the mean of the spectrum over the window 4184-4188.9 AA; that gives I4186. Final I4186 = 7.93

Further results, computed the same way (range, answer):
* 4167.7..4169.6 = 5.71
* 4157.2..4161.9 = 6.05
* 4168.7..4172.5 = 5.35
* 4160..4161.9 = 5.63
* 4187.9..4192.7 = 7.4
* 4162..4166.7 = 5.34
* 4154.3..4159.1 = 6.8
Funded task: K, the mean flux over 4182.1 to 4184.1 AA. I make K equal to 7.91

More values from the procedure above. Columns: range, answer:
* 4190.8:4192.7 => 7.32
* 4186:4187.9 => 7.82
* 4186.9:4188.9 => 7.61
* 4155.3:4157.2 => 7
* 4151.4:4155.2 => 7.01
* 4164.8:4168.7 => 5.71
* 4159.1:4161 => 5.89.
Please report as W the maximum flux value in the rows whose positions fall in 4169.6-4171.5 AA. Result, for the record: 5.334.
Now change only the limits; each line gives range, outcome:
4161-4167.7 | 5.879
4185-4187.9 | 8.224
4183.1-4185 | 8.291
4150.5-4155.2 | 7.35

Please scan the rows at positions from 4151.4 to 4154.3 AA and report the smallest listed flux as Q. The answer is 6.956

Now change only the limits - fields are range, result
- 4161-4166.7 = 5.146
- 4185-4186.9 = 7.937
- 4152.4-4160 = 6.023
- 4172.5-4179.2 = 5.615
